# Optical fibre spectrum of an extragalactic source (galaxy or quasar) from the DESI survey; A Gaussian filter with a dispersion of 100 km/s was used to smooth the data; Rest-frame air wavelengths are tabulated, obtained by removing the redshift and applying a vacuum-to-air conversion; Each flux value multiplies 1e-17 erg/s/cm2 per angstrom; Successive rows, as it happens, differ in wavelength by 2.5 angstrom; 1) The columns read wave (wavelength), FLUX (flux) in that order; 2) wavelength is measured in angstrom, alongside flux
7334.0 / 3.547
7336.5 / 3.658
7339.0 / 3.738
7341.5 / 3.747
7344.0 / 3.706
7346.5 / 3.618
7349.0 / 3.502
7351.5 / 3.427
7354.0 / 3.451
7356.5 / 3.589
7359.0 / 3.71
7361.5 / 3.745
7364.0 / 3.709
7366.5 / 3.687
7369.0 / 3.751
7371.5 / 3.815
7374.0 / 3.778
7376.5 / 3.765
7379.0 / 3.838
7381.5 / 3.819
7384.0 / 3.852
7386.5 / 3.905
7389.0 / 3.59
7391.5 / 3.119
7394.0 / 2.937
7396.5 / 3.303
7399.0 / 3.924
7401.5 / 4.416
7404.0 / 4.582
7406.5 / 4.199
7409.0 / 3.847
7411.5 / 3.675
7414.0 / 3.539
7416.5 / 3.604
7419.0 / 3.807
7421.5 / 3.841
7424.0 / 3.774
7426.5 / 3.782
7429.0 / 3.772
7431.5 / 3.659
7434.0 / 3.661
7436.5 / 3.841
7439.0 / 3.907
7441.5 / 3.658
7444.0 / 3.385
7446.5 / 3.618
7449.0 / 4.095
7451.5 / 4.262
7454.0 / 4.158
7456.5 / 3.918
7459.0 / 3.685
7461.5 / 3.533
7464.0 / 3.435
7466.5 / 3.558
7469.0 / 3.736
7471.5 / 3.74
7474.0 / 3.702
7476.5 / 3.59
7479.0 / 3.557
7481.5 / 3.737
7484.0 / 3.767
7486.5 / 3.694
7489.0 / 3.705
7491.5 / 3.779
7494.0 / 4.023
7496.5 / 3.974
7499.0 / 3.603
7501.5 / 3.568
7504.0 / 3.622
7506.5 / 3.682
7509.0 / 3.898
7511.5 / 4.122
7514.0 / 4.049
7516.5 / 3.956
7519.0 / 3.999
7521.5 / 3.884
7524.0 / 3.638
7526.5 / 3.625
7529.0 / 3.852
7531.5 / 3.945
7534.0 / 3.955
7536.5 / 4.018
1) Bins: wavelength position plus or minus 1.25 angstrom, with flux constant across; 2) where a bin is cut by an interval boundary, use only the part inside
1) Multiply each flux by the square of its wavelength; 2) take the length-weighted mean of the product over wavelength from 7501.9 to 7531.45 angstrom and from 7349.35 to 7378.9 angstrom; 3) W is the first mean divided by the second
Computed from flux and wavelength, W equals 1.09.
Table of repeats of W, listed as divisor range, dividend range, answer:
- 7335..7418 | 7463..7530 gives 1.05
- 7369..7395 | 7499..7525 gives 1.09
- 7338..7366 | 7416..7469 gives 1.06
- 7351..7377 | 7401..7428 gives 1.07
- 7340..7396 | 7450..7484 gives 1.06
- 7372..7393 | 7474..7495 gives 1.03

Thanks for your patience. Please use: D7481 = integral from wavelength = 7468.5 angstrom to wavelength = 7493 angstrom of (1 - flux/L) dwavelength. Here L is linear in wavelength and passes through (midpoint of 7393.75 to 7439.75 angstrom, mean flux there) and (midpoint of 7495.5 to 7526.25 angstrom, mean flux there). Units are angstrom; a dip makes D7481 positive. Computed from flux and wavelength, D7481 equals 0.8 angstrom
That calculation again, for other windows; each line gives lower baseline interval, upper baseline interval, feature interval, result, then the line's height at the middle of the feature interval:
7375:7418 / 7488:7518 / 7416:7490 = 1.14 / 3.8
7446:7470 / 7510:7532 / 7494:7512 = 0.40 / 3.87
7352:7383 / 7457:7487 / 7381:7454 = -1.86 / 3.68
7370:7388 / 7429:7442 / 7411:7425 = 0.25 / 3.77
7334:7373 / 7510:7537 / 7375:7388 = -0.47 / 3.7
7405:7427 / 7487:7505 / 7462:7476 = 0.52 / 3.77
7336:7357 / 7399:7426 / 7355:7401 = 1.04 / 3.76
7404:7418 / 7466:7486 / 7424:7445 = 0.39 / 3.79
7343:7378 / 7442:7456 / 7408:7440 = 0.68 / 3.83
